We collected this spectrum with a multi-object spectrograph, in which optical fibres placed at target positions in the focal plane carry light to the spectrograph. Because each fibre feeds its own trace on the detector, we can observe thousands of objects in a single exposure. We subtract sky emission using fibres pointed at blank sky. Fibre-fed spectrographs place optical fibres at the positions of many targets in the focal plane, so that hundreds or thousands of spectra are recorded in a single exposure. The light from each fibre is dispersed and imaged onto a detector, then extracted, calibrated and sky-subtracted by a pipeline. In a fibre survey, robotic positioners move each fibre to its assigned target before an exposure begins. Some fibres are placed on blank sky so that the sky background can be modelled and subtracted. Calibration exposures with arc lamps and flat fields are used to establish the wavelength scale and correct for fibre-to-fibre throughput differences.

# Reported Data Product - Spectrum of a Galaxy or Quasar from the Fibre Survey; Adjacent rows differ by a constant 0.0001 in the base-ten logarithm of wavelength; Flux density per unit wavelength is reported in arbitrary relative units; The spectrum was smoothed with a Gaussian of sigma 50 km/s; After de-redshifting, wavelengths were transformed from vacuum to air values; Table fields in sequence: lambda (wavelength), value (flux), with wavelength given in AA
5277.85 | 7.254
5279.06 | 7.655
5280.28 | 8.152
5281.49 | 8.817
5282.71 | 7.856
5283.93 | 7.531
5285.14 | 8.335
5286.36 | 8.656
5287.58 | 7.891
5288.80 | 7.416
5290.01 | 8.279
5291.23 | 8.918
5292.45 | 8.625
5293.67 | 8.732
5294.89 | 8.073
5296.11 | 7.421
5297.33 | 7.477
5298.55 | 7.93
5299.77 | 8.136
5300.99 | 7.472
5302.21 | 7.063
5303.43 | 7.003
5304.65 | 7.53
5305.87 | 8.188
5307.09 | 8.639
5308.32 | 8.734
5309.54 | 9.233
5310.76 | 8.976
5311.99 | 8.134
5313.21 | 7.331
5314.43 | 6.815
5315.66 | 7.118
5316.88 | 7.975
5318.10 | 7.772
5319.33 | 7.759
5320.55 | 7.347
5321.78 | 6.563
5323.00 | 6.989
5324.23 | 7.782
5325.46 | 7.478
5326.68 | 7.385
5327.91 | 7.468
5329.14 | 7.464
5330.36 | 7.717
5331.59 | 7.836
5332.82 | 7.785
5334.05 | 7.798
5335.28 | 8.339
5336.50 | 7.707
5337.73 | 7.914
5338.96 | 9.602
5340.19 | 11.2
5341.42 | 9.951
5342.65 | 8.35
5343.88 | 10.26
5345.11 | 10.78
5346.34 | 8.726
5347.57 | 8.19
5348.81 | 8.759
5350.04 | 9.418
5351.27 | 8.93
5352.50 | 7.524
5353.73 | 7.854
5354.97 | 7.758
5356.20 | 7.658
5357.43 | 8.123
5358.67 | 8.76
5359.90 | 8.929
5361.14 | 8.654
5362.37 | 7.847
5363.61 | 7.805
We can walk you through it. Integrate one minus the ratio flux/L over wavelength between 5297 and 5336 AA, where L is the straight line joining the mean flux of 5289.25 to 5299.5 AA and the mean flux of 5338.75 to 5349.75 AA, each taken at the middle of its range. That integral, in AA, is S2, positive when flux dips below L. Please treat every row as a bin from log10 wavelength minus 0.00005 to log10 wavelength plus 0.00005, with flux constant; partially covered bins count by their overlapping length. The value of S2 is 4.6 AA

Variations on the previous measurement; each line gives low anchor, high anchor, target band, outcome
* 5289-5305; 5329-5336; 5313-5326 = 0.84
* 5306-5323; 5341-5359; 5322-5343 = 0.44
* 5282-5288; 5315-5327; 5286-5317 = -0.88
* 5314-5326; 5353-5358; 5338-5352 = -3.12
